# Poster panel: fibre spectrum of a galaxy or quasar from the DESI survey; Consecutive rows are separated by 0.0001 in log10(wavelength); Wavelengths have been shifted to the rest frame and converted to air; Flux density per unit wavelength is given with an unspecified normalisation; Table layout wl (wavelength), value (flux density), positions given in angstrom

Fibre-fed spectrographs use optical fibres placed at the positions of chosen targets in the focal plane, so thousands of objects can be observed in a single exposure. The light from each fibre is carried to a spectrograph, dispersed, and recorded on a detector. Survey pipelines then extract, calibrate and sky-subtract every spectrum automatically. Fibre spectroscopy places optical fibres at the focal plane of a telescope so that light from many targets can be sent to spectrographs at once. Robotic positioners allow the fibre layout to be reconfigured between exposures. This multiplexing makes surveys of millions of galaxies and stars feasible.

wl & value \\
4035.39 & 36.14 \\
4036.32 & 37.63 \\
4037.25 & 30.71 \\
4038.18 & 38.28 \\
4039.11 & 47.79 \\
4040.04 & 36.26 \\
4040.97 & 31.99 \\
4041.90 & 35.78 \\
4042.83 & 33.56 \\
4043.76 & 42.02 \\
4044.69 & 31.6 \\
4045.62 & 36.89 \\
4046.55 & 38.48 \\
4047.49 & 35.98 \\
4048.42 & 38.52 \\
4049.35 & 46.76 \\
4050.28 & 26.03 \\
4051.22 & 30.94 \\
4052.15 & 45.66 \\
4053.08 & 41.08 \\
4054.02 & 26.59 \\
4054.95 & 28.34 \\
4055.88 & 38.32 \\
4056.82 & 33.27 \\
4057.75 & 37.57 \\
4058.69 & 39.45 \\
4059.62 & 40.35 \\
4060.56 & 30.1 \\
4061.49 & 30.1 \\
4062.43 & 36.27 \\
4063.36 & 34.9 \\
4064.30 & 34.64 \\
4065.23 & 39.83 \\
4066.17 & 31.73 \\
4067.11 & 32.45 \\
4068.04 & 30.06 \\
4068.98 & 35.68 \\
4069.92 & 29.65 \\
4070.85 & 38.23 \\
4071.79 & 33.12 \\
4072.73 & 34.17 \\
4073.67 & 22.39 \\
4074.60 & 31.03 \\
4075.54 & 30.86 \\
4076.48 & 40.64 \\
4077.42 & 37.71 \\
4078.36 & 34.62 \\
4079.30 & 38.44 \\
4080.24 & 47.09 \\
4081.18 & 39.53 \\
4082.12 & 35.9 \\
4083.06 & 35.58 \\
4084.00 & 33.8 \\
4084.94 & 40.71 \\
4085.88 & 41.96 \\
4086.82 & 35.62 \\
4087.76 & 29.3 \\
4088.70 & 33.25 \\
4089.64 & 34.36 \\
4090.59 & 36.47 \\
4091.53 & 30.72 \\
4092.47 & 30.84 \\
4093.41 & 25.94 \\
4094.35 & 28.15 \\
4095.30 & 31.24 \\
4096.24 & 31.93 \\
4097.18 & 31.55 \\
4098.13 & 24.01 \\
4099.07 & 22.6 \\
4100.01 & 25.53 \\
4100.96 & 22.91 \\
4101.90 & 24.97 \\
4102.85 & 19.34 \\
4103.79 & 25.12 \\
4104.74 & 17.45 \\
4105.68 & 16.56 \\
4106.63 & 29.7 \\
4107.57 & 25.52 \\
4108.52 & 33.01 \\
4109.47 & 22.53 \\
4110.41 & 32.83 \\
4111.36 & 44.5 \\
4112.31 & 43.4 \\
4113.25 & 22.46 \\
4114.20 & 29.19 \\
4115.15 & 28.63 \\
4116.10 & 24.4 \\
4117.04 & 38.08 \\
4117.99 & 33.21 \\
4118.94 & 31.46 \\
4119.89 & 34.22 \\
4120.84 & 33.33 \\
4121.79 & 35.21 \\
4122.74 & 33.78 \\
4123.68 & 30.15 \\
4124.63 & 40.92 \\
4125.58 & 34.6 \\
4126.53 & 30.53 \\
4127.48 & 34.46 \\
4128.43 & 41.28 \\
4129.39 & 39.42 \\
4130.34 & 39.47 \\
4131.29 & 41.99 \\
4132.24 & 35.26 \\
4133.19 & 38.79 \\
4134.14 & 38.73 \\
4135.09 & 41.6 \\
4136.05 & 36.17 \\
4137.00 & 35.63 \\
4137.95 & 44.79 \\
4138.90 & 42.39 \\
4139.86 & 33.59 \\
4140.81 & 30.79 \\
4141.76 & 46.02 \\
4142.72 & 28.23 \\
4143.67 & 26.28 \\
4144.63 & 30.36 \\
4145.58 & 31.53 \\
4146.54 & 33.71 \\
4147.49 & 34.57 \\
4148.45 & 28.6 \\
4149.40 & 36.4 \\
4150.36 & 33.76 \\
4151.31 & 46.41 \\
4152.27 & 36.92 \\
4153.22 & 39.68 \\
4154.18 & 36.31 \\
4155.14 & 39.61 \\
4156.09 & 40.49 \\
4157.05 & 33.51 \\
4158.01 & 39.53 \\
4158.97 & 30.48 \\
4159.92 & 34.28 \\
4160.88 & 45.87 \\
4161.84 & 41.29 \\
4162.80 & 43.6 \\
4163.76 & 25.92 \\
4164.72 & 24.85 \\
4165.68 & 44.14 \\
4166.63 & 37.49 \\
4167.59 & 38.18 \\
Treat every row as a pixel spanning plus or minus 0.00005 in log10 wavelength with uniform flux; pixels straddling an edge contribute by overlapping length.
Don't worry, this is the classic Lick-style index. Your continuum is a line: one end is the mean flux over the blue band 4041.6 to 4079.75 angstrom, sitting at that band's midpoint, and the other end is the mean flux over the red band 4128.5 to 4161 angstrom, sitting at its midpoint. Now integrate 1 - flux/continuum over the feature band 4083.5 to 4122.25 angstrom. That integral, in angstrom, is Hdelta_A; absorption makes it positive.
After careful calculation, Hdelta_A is 6.2 angstrom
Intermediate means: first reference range 35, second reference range 36.8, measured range 30.1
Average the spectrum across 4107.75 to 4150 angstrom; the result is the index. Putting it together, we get 34.6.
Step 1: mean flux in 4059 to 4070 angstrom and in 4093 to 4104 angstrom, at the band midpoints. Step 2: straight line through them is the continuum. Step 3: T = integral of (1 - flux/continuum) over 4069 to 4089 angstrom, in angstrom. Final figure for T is -3.2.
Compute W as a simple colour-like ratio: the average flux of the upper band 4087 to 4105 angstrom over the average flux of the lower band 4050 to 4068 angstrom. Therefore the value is 0.8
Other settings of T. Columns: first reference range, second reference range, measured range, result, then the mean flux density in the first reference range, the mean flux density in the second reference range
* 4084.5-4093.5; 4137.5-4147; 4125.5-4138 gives -1.2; 34.2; 34.7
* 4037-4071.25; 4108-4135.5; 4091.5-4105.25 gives 3.6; 35.6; 34.7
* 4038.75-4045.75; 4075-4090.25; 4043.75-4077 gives 1.9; 36.9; 36.8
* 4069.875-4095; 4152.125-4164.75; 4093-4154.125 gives 5.6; 34.5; 37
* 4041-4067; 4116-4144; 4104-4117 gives 2.6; 35.6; 36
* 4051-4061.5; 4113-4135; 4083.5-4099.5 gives 1.4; 35.5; 34.6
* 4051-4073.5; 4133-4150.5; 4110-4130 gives 0.6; 34.6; 35.3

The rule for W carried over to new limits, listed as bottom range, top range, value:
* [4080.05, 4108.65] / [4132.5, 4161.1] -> 1.21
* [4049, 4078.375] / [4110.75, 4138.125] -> 1.03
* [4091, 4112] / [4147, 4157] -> 1.36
